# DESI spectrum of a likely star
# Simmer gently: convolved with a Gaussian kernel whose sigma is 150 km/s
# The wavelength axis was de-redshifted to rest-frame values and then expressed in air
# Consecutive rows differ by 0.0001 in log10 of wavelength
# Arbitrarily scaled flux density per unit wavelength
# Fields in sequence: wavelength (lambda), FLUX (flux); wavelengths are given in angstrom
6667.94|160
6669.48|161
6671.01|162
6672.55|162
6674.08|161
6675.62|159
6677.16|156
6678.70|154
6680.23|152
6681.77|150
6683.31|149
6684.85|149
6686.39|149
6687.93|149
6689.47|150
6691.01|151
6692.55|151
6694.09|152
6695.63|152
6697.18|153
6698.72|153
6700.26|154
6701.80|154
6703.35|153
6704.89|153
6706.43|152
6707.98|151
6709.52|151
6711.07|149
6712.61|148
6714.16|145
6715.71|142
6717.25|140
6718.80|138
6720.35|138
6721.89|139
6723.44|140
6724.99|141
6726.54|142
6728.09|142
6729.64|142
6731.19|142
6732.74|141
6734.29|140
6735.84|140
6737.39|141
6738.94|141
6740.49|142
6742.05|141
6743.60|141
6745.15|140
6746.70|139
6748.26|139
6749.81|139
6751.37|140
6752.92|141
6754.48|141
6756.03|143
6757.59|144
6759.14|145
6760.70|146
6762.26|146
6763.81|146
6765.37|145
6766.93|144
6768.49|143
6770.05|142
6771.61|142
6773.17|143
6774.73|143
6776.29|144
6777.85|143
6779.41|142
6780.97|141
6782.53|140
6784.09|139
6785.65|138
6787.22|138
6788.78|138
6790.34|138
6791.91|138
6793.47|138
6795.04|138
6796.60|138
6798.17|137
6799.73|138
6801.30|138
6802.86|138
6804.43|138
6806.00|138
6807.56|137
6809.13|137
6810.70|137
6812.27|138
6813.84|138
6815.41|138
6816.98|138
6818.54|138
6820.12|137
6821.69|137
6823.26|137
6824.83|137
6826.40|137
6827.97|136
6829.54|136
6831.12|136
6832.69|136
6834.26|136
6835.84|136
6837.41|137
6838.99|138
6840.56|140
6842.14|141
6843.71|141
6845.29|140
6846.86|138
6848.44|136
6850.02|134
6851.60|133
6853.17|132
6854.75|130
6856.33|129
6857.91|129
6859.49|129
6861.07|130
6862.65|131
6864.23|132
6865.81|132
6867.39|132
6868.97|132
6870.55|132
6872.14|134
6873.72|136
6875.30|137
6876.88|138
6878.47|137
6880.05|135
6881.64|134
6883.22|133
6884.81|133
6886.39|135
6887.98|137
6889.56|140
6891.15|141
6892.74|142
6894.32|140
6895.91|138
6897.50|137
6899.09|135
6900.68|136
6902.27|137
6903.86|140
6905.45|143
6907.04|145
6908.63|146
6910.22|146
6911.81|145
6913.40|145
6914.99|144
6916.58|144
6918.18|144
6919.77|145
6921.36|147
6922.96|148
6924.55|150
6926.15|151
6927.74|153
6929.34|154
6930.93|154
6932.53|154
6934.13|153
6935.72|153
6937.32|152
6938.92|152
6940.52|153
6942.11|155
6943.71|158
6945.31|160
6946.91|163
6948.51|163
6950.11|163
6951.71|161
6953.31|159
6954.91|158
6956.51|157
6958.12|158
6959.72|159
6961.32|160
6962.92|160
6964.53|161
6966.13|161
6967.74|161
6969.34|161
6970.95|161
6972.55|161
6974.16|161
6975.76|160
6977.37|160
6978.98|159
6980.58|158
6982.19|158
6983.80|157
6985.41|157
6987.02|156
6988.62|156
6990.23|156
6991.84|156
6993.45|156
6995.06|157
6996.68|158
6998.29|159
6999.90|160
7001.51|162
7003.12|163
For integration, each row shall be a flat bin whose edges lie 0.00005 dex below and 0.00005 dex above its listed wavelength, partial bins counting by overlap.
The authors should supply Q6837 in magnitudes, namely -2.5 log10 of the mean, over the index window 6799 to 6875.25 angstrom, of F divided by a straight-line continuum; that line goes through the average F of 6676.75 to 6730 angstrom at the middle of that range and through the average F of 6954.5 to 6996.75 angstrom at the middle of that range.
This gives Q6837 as 0.133 mag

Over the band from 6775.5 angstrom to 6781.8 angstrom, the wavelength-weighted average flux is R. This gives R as 143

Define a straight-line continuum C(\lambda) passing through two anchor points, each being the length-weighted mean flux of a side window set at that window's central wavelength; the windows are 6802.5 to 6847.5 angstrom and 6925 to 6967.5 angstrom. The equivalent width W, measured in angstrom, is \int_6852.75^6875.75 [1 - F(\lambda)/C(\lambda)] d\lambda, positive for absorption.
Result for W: 2.0 angstrom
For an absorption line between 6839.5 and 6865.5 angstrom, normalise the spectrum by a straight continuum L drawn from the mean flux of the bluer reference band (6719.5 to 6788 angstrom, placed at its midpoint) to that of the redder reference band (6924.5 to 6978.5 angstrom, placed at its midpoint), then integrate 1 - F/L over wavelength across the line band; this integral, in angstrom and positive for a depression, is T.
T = 2.7 angstrom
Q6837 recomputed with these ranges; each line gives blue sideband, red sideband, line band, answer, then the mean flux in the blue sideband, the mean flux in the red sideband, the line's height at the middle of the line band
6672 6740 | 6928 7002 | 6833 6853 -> 0.119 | 148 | 158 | 153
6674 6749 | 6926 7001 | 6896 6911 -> 0.108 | 147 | 158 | 155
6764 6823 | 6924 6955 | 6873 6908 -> 0.096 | 139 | 156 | 150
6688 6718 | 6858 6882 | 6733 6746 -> 0.043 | 150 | 133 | 146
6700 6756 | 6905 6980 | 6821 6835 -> 0.092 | 143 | 155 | 149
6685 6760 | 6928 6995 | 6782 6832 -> 0.090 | 145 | 158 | 149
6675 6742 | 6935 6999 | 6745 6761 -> 0.057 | 147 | 158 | 149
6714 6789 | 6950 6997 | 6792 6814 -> 0.060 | 141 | 159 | 145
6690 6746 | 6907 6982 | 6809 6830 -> 0.094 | 145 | 155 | 150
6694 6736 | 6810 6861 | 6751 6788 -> -0.008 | 146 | 136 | 141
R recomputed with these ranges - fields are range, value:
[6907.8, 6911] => 146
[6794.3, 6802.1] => 138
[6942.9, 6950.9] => 161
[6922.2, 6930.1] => 151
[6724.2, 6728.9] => 142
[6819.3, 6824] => 137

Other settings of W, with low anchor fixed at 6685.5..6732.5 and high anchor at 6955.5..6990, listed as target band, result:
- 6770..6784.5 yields 0.80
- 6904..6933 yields 1.70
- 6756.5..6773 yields 0.60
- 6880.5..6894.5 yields 1.64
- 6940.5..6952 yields -0.14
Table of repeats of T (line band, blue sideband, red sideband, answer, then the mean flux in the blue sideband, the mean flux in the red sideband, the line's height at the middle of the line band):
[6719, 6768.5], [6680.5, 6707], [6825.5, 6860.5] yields 1.49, 151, 135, 146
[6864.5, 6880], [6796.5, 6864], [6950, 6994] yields 0.92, 136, 159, 143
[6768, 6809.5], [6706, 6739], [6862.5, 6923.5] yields 0.52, 143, 139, 141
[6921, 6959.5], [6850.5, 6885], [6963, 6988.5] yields -1.25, 133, 159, 151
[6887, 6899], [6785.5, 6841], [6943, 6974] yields 0.88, 137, 160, 150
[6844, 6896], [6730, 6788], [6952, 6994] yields 5.52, 142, 159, 151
